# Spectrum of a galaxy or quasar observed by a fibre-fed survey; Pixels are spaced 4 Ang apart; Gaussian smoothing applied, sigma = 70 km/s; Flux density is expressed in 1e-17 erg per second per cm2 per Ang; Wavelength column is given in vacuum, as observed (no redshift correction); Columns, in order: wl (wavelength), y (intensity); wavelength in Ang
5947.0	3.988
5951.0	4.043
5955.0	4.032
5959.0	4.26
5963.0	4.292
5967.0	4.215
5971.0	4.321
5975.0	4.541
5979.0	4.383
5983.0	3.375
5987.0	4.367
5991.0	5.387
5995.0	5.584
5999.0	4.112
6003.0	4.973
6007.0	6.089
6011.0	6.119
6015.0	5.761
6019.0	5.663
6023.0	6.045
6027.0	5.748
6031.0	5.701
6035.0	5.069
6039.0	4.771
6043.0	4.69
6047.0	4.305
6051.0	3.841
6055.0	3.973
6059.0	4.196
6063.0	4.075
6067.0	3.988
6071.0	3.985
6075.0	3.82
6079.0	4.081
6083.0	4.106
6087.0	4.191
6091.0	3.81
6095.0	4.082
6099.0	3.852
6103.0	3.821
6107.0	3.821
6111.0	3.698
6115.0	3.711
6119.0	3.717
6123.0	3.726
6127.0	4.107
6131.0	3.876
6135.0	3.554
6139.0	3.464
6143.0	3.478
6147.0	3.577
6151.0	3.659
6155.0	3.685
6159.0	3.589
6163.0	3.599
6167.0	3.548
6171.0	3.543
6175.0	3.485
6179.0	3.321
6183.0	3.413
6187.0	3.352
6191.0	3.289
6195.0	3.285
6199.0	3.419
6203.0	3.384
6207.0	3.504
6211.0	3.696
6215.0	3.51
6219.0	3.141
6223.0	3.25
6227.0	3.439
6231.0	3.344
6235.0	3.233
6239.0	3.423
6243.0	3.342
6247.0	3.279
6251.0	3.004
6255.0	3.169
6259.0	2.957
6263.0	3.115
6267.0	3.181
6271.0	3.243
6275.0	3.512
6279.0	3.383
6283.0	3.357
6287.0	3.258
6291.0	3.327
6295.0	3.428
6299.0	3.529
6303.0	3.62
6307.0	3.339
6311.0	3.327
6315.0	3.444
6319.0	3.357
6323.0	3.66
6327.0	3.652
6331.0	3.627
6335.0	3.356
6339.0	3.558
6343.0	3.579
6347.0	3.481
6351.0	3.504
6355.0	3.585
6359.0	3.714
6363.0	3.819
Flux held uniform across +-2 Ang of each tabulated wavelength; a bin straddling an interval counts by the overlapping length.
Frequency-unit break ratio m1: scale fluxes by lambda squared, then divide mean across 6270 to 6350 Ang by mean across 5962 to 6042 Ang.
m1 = 0.8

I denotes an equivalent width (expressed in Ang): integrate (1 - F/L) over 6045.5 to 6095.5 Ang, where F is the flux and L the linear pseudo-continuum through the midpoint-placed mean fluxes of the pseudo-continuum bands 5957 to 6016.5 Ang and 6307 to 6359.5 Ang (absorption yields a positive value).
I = 4.9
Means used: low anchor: 4.78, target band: 4.03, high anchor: 3.51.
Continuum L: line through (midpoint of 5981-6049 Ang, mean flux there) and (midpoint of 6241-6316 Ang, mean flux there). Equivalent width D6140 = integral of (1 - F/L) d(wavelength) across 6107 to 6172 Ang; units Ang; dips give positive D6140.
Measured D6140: 9.4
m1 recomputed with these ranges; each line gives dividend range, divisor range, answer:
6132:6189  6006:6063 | 0.72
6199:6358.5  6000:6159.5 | 0.84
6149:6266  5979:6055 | 0.71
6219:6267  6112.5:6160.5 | 0.91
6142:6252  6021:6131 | 0.84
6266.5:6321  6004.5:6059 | 0.71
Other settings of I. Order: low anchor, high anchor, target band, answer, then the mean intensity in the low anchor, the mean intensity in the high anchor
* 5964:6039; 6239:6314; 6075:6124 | 6.09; 5.06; 3.3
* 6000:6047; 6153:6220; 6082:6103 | 2.79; 5.43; 3.46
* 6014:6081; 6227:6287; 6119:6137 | 1.42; 4.67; 3.26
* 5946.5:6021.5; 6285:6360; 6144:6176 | 3.93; 4.73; 3.49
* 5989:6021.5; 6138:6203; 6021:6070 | 3.11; 5.47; 3.48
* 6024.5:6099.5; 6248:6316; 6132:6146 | 1.59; 4.35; 3.3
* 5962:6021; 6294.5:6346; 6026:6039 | -1.81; 4.89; 3.5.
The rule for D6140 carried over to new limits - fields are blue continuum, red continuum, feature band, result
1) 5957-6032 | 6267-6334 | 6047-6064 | 2.27 Ang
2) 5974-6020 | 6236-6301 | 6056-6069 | 1.49 Ang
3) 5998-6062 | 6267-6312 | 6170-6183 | 2.15 Ang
